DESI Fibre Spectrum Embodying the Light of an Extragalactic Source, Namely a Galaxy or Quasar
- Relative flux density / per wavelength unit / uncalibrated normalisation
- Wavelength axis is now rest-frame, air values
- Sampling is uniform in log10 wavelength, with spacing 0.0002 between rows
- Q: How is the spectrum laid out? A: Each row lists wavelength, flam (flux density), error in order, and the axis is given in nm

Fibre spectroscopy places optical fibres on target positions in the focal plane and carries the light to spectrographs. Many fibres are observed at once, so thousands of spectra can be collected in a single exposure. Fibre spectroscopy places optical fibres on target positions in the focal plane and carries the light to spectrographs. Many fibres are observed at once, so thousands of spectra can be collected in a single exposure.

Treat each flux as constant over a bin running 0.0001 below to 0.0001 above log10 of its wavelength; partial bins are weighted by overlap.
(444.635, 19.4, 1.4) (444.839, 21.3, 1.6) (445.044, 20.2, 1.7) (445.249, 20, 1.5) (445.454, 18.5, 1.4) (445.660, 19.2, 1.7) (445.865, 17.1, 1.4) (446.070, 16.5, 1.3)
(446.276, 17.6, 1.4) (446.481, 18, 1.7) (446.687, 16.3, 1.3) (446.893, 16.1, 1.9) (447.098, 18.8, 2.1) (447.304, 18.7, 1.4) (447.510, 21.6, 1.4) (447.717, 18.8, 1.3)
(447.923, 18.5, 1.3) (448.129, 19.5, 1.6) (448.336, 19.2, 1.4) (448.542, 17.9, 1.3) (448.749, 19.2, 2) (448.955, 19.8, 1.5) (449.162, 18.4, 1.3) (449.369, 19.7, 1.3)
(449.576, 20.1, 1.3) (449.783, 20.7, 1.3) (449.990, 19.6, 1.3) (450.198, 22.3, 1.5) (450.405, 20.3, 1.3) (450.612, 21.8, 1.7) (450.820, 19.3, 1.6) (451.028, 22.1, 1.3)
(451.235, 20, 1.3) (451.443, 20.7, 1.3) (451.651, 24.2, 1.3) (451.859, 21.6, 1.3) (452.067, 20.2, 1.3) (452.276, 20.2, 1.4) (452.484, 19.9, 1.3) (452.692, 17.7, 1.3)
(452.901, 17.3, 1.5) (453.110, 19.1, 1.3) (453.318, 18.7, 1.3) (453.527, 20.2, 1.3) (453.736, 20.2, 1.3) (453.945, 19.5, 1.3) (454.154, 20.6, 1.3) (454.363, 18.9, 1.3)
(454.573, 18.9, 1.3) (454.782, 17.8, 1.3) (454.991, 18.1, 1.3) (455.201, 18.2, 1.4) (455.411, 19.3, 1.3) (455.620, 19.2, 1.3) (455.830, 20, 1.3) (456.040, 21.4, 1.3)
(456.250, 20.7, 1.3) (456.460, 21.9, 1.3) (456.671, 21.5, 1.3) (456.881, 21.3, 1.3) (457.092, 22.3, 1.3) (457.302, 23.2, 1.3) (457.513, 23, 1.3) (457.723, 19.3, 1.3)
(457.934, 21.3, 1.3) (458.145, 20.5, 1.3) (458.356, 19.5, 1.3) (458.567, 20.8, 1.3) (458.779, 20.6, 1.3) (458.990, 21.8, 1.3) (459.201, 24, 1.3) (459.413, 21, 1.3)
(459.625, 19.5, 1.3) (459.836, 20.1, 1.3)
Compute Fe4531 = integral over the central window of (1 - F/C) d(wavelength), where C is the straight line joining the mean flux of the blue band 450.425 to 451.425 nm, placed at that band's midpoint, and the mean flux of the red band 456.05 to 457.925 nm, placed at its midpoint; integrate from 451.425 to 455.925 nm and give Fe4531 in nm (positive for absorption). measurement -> 0.340 nm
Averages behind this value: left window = 20.8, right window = 21.6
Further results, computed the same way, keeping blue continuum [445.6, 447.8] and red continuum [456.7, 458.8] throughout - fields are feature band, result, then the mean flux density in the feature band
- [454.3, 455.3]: 0.10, 18.4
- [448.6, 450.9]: -0.14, 20.1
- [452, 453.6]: 0.05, 19.1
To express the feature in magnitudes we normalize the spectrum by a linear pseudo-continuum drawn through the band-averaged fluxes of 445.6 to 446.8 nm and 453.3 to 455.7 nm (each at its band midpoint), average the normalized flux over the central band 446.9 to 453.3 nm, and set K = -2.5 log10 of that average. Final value -0.09 mag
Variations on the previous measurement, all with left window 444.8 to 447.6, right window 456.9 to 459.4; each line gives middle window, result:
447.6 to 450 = -0.01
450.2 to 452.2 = -0.08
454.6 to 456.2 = 0.09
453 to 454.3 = 0.04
